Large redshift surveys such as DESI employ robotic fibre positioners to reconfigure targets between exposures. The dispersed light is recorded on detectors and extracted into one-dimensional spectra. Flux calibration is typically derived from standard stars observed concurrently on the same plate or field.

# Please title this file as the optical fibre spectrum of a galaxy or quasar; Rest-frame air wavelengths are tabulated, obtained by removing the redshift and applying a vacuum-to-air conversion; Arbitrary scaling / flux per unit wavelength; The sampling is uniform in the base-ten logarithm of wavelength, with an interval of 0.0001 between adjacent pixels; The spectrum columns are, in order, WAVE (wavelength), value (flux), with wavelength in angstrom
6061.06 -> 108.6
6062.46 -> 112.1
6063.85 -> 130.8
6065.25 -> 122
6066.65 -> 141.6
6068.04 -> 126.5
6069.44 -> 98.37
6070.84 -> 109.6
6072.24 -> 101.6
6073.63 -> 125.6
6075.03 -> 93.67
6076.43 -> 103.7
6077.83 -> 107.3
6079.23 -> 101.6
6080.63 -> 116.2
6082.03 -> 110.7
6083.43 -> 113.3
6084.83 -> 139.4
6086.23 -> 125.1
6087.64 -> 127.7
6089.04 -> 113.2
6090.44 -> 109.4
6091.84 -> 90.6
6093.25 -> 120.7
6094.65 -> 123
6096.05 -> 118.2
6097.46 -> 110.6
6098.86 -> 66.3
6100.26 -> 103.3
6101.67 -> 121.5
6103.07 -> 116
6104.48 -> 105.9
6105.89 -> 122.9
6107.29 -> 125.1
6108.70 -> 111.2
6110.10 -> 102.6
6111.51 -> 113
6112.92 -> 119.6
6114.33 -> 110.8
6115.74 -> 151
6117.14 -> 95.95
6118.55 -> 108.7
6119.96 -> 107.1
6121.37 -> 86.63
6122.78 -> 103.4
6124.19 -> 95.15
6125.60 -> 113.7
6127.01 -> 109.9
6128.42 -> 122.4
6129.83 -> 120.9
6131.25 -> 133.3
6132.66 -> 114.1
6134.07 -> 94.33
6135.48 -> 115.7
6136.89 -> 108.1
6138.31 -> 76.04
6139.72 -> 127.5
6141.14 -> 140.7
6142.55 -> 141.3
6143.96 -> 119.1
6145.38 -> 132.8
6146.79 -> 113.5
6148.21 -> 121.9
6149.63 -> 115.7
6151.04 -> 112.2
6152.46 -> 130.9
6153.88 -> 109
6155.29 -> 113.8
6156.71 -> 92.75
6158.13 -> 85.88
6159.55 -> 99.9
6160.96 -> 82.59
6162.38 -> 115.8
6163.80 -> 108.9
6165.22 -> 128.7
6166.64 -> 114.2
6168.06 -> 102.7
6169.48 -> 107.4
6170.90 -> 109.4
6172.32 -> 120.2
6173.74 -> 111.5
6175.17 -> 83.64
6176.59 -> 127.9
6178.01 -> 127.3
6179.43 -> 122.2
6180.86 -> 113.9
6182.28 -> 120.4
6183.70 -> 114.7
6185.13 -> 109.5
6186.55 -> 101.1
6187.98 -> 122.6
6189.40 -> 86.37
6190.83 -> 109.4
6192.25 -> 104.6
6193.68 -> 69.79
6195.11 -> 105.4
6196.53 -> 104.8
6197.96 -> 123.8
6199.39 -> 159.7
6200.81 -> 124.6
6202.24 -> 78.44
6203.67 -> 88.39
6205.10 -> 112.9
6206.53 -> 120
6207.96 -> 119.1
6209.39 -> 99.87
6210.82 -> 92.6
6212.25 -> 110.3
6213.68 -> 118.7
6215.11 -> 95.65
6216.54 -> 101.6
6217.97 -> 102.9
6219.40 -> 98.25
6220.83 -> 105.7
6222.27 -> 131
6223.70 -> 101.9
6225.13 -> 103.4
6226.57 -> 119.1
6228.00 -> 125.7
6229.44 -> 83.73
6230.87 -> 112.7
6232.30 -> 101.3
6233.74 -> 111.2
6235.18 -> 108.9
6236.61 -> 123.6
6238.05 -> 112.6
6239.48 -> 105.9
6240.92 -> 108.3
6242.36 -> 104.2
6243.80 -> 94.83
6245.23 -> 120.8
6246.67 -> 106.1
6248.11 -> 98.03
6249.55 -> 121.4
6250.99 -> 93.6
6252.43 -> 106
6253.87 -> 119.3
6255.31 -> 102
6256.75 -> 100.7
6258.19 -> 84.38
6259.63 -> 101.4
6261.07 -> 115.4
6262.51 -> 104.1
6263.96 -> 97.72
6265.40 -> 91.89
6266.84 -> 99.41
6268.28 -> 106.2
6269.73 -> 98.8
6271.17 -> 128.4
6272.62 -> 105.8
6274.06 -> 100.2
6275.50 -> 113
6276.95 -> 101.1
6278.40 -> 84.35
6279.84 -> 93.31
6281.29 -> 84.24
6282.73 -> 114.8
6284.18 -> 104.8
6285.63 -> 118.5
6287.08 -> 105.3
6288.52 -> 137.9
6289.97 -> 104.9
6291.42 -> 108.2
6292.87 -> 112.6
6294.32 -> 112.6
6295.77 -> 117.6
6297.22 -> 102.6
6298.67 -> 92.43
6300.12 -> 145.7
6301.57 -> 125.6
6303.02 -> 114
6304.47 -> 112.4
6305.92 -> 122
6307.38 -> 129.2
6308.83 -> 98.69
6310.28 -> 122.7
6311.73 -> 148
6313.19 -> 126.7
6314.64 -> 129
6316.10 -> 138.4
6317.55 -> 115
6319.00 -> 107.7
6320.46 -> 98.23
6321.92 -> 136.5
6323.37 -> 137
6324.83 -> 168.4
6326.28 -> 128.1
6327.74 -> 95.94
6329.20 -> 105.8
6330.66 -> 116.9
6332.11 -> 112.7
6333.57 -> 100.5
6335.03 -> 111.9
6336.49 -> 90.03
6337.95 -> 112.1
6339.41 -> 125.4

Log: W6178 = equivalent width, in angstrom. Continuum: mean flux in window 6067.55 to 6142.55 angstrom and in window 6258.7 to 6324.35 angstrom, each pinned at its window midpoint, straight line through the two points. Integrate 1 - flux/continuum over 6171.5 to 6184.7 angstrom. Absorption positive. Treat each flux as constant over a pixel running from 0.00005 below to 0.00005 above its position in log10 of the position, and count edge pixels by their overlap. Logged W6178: -0.4 angstrom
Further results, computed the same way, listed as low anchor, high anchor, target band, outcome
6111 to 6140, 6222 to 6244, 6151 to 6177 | 0.5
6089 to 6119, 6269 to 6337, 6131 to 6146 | -0.8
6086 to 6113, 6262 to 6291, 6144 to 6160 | -0.3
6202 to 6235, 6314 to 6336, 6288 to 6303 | 0.1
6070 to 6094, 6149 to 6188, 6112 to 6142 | -0.2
